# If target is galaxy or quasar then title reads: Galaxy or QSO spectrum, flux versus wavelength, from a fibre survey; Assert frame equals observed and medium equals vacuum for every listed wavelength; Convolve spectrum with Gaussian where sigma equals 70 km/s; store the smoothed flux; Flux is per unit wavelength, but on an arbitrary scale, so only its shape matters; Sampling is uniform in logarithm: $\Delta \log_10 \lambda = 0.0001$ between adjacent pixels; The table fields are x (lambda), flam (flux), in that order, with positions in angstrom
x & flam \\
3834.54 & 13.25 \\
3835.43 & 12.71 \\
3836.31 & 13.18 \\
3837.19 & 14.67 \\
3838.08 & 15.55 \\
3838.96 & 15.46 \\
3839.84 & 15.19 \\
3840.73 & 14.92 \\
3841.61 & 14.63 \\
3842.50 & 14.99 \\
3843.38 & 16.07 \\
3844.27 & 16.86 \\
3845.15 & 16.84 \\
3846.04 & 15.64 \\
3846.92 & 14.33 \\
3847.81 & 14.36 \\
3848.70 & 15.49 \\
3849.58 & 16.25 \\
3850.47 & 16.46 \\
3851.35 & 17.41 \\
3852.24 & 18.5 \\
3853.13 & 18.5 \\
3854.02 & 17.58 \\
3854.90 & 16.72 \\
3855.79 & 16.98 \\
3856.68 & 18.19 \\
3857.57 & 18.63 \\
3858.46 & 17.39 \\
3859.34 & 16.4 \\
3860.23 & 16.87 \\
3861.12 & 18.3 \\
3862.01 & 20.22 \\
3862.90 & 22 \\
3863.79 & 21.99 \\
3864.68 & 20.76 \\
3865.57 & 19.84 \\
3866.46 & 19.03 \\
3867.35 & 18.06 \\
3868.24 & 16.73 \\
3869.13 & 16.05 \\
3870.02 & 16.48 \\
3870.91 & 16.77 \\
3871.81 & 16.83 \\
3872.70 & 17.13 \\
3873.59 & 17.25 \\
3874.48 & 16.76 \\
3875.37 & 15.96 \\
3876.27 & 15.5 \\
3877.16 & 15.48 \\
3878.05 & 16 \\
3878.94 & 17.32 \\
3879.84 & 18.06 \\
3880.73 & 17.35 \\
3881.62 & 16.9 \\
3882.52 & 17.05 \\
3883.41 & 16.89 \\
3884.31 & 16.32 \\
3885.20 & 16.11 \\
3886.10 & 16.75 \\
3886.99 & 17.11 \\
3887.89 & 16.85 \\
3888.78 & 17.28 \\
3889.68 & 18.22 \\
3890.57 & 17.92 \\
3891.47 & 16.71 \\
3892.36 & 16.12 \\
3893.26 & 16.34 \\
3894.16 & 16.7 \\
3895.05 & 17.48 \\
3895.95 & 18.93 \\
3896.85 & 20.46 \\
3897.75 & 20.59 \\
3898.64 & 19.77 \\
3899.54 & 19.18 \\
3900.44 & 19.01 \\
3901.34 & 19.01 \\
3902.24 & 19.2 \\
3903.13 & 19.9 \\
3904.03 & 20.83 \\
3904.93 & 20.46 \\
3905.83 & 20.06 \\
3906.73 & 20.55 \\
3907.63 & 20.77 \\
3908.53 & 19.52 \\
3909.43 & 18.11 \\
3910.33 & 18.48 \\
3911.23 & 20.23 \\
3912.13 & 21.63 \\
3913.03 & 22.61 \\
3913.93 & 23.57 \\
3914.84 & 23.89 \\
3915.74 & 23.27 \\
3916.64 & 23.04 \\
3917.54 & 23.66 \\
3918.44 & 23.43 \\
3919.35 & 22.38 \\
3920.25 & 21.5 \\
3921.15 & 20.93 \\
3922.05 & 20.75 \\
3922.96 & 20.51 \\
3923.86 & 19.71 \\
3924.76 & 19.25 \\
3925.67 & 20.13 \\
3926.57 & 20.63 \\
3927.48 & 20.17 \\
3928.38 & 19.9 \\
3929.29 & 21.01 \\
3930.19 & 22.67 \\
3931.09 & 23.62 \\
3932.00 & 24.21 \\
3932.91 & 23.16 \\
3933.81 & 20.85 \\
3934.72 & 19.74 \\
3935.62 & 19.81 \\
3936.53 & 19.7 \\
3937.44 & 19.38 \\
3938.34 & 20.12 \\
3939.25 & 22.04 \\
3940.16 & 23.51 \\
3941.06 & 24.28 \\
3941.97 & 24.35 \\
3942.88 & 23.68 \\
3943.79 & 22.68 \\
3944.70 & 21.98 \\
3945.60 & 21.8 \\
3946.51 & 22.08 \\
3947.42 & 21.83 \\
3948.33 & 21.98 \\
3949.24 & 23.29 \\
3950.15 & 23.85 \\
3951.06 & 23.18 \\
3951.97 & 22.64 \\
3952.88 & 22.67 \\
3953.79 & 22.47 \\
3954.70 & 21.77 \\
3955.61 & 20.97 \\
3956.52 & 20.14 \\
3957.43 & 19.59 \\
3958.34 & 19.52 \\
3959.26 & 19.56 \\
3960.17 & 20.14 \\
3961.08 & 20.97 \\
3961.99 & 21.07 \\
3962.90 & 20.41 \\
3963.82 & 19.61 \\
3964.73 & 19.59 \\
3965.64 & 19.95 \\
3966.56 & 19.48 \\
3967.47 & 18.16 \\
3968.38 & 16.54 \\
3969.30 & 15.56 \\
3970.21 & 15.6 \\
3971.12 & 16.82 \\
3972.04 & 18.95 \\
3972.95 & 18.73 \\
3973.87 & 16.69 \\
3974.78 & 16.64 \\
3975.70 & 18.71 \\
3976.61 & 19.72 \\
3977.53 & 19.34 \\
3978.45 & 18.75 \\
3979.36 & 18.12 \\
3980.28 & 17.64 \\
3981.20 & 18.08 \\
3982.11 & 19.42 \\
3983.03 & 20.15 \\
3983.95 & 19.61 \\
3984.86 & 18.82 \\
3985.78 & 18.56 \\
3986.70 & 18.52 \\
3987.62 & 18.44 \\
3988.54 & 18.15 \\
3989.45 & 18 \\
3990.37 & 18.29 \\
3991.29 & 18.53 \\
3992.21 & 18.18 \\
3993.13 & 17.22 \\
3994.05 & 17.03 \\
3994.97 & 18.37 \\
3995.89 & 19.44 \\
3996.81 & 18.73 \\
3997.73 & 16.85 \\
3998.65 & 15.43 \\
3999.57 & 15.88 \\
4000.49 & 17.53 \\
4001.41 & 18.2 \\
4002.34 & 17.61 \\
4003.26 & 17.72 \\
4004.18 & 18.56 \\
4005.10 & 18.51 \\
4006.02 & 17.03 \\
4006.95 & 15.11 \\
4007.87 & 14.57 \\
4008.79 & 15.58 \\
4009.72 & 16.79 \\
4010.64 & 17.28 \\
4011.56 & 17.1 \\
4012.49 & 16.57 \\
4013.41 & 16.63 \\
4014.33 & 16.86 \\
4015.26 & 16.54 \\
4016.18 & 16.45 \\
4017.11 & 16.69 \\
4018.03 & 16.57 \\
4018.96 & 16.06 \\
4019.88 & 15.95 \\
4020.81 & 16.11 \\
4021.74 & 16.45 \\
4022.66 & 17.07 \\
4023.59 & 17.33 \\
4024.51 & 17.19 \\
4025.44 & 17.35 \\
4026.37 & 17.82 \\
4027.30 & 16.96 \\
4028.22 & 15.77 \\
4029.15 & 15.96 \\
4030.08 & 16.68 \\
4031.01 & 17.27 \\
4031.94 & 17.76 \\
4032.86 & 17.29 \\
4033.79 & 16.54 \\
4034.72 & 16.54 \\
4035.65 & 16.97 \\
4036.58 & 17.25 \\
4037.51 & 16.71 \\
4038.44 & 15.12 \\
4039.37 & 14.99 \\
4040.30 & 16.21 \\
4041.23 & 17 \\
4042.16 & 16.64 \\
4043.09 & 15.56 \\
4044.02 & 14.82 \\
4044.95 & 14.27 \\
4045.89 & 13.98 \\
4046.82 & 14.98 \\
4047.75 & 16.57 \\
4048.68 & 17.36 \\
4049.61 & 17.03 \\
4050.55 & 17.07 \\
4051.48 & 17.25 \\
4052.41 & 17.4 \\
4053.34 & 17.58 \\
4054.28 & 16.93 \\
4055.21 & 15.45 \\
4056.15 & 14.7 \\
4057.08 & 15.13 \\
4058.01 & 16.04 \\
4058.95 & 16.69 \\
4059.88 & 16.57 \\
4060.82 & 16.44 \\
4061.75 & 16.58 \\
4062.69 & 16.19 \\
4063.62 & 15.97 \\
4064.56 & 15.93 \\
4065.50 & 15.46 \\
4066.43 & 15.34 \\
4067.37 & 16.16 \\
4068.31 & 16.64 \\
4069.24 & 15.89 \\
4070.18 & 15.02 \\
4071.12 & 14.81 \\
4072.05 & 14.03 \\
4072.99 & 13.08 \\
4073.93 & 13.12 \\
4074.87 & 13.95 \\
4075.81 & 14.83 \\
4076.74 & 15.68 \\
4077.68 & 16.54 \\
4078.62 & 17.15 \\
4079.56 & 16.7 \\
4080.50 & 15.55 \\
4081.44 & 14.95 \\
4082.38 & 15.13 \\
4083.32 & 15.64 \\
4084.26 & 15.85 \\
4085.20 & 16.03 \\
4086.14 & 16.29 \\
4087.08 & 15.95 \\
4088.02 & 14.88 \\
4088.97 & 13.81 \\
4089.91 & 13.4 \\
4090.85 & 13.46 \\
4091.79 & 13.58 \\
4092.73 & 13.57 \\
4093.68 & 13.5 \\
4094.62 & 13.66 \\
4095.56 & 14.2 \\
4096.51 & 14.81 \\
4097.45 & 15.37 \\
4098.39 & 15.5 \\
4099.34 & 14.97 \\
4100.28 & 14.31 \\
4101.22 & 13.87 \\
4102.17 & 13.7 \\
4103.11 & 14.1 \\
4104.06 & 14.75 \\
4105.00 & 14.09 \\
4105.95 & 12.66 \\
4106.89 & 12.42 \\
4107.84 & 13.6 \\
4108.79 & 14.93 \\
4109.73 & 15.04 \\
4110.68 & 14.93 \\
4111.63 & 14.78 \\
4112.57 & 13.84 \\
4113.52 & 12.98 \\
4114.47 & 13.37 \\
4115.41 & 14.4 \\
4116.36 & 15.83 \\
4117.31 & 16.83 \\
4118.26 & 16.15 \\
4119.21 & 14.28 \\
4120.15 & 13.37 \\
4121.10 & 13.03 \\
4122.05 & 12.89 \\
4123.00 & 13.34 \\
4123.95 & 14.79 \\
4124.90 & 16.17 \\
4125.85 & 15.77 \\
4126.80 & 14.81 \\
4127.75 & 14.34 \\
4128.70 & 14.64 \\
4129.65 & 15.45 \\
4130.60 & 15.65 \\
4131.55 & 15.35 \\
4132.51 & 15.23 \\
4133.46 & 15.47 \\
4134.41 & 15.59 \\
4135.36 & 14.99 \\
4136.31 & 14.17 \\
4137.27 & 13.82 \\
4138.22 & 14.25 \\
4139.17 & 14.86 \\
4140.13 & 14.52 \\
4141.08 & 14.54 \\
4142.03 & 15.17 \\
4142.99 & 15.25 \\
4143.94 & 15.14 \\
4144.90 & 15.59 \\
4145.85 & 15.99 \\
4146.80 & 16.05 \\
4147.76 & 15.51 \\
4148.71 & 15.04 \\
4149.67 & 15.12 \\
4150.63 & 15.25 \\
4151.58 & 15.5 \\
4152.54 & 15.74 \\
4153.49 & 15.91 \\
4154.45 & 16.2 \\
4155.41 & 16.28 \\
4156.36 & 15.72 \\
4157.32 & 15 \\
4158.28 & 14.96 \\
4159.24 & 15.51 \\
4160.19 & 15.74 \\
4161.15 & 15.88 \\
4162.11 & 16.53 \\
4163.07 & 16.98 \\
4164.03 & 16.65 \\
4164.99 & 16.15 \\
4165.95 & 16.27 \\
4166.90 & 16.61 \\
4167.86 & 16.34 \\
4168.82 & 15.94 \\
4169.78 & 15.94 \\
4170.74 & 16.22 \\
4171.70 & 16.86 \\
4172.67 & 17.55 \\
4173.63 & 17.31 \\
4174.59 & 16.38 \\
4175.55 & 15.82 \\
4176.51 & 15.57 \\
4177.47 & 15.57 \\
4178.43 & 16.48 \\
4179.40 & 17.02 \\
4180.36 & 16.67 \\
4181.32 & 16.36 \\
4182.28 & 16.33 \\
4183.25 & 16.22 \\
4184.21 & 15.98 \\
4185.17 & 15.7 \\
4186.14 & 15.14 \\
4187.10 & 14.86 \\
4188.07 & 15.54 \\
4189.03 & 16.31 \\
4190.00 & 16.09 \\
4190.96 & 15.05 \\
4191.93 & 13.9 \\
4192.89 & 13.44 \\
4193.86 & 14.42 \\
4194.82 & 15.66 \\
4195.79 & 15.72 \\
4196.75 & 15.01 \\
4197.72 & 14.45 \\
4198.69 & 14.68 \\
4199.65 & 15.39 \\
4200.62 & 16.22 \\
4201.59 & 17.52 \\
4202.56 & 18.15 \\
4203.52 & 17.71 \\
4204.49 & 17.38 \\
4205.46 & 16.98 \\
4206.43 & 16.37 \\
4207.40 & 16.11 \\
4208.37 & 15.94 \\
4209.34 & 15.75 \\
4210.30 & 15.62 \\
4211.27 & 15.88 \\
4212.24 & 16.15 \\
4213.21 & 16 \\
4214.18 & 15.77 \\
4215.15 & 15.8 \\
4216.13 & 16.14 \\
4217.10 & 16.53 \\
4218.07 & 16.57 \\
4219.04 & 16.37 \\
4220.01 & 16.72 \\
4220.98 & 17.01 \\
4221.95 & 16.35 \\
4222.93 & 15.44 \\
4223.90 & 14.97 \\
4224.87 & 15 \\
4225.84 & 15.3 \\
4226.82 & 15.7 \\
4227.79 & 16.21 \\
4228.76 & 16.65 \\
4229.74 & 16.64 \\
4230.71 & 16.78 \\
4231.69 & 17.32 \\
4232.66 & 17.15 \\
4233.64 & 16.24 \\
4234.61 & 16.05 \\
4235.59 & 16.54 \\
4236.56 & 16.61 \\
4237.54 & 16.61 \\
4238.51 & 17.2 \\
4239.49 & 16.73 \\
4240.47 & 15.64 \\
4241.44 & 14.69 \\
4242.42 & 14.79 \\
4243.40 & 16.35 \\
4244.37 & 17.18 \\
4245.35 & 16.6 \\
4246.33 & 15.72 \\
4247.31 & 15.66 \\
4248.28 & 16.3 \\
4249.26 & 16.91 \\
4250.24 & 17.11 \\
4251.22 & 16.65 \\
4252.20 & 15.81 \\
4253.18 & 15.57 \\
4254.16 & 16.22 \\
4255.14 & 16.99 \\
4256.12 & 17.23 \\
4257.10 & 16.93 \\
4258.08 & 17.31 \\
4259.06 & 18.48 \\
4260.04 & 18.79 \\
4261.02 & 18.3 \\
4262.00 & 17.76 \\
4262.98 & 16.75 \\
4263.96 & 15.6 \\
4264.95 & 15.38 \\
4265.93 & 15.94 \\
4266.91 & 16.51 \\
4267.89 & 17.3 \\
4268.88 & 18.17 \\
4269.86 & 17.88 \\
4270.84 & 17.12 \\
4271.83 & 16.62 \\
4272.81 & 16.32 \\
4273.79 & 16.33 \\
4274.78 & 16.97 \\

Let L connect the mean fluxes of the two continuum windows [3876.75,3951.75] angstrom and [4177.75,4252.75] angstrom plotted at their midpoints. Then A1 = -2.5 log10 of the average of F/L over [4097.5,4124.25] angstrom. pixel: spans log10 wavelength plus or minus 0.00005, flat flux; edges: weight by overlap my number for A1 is 0.22 mag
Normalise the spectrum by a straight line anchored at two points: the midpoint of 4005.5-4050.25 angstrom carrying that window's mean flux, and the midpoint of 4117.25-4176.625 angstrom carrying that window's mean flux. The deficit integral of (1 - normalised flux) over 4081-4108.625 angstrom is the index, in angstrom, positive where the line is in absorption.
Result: 2.5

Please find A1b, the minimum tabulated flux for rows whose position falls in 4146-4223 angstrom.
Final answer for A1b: 13.44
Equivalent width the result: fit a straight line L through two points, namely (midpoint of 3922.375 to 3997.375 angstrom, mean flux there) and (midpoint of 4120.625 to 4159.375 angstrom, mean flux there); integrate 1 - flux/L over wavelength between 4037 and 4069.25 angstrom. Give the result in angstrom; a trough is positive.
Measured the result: 2.6 angstrom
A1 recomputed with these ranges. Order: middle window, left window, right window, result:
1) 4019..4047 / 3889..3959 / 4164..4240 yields 0.16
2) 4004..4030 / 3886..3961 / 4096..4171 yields 0.10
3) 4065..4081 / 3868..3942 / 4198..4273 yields 0.17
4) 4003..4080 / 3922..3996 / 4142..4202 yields 0.14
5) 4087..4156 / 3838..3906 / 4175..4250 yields 0.12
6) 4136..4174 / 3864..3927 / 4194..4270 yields 0.08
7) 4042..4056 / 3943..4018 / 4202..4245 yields 0.12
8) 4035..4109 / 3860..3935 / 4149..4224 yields 0.13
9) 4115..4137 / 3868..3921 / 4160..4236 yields 0.13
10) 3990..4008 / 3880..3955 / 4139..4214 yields 0.09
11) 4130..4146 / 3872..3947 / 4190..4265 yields 0.15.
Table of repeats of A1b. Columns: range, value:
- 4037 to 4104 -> 13.08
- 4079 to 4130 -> 12.42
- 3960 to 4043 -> 14.57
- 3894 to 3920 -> 16.7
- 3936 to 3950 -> 19.38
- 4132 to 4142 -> 13.82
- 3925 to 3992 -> 15.56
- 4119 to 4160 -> 12.89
